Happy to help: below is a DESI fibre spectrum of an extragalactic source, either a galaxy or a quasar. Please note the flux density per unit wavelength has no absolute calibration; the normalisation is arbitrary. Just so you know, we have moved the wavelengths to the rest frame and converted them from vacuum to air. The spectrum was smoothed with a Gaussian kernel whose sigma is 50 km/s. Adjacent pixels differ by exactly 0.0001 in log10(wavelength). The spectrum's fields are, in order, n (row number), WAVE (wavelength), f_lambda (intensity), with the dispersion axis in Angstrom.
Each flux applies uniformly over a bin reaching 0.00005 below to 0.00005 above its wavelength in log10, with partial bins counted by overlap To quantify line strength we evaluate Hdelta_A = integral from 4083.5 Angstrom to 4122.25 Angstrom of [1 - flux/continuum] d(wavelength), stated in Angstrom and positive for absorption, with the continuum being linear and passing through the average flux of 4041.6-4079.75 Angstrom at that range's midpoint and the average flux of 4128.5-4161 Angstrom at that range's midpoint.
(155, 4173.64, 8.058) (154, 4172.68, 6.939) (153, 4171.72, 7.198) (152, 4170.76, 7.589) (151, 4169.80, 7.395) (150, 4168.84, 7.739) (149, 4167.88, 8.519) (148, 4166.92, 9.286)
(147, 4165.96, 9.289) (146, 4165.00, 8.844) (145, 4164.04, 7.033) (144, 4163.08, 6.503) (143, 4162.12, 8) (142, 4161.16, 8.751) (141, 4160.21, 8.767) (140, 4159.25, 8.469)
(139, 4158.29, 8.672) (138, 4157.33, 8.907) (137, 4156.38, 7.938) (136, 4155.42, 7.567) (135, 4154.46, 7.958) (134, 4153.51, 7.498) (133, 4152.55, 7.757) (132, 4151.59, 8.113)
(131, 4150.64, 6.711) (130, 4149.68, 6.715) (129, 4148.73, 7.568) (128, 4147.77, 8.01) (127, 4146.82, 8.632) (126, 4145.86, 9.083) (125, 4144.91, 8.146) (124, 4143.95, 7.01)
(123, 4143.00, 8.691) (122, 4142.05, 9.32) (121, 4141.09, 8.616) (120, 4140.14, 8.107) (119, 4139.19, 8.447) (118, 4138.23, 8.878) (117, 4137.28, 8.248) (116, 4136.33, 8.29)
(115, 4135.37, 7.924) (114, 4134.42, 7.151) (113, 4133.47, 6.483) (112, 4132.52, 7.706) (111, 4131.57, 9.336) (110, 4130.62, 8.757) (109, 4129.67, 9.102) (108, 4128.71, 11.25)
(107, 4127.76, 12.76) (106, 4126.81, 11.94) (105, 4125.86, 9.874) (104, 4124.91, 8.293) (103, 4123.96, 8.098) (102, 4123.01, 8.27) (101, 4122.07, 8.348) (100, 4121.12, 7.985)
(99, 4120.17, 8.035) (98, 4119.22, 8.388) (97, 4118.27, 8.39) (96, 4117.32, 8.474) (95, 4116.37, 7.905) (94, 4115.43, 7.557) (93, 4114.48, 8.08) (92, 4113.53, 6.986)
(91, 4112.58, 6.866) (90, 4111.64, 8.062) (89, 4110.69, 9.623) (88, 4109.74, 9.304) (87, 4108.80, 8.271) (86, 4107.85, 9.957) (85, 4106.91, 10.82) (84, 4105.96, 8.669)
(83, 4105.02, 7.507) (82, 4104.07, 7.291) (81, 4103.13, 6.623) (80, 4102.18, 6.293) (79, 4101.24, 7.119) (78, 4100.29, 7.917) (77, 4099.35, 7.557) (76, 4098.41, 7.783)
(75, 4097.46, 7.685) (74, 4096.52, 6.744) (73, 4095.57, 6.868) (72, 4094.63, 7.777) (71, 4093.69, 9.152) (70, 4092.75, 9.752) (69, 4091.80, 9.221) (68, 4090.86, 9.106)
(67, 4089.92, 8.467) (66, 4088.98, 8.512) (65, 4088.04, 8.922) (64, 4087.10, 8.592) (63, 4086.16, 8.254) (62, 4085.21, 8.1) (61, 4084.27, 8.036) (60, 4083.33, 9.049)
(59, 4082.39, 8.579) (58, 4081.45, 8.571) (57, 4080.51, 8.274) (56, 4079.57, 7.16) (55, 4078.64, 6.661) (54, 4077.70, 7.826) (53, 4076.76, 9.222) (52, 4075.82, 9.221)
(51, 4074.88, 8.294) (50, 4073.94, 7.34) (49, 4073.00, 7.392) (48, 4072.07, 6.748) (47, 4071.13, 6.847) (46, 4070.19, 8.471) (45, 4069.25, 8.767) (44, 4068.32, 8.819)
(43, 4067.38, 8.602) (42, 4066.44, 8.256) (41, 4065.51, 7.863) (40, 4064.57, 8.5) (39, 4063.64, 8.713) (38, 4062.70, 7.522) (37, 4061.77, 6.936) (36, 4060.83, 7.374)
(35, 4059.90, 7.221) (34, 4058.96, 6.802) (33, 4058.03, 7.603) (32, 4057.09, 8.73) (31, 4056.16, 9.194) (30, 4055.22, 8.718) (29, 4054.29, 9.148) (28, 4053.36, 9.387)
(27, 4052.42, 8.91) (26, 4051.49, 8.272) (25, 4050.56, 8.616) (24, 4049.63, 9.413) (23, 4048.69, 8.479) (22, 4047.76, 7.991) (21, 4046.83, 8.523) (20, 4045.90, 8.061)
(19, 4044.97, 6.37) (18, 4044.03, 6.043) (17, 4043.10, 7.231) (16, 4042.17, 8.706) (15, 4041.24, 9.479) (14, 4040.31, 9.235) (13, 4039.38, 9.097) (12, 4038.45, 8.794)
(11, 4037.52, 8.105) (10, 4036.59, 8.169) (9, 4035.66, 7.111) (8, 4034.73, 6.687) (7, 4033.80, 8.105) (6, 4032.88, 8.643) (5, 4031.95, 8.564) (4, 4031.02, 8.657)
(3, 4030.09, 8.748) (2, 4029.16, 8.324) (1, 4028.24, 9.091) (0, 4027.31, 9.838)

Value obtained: -0.2 Angstrom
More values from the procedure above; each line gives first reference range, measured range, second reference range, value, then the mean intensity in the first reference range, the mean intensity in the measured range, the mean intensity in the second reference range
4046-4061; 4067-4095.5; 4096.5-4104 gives -2.2 Angstrom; 8.41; 8.3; 7.25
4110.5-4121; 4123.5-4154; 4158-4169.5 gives -1.4 Angstrom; 7.98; 8.51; 8.3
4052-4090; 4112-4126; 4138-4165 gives 0.1 Angstrom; 8.18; 8.06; 8.07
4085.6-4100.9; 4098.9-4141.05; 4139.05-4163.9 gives -1.4 Angstrom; 8.25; 8.43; 8.06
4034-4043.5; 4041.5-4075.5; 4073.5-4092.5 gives 1.0 Angstrom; 8.26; 8.06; 8.39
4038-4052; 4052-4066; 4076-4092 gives 0.3 Angstrom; 8.29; 8.17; 8.39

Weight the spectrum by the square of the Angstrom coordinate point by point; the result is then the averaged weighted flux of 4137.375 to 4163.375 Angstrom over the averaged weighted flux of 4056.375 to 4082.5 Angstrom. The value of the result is 1.06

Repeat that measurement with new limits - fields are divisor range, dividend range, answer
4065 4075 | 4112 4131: 1.13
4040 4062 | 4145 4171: 1.04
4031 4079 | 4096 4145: 1.06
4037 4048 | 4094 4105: 0.92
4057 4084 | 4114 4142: 1.12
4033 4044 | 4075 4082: 1.02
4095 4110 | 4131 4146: 1.06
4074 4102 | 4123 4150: 1.08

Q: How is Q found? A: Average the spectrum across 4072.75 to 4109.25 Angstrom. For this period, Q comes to 8.17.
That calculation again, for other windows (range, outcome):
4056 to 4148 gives 8.28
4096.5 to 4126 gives 8.09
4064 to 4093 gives 8.3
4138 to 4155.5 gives 8.04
